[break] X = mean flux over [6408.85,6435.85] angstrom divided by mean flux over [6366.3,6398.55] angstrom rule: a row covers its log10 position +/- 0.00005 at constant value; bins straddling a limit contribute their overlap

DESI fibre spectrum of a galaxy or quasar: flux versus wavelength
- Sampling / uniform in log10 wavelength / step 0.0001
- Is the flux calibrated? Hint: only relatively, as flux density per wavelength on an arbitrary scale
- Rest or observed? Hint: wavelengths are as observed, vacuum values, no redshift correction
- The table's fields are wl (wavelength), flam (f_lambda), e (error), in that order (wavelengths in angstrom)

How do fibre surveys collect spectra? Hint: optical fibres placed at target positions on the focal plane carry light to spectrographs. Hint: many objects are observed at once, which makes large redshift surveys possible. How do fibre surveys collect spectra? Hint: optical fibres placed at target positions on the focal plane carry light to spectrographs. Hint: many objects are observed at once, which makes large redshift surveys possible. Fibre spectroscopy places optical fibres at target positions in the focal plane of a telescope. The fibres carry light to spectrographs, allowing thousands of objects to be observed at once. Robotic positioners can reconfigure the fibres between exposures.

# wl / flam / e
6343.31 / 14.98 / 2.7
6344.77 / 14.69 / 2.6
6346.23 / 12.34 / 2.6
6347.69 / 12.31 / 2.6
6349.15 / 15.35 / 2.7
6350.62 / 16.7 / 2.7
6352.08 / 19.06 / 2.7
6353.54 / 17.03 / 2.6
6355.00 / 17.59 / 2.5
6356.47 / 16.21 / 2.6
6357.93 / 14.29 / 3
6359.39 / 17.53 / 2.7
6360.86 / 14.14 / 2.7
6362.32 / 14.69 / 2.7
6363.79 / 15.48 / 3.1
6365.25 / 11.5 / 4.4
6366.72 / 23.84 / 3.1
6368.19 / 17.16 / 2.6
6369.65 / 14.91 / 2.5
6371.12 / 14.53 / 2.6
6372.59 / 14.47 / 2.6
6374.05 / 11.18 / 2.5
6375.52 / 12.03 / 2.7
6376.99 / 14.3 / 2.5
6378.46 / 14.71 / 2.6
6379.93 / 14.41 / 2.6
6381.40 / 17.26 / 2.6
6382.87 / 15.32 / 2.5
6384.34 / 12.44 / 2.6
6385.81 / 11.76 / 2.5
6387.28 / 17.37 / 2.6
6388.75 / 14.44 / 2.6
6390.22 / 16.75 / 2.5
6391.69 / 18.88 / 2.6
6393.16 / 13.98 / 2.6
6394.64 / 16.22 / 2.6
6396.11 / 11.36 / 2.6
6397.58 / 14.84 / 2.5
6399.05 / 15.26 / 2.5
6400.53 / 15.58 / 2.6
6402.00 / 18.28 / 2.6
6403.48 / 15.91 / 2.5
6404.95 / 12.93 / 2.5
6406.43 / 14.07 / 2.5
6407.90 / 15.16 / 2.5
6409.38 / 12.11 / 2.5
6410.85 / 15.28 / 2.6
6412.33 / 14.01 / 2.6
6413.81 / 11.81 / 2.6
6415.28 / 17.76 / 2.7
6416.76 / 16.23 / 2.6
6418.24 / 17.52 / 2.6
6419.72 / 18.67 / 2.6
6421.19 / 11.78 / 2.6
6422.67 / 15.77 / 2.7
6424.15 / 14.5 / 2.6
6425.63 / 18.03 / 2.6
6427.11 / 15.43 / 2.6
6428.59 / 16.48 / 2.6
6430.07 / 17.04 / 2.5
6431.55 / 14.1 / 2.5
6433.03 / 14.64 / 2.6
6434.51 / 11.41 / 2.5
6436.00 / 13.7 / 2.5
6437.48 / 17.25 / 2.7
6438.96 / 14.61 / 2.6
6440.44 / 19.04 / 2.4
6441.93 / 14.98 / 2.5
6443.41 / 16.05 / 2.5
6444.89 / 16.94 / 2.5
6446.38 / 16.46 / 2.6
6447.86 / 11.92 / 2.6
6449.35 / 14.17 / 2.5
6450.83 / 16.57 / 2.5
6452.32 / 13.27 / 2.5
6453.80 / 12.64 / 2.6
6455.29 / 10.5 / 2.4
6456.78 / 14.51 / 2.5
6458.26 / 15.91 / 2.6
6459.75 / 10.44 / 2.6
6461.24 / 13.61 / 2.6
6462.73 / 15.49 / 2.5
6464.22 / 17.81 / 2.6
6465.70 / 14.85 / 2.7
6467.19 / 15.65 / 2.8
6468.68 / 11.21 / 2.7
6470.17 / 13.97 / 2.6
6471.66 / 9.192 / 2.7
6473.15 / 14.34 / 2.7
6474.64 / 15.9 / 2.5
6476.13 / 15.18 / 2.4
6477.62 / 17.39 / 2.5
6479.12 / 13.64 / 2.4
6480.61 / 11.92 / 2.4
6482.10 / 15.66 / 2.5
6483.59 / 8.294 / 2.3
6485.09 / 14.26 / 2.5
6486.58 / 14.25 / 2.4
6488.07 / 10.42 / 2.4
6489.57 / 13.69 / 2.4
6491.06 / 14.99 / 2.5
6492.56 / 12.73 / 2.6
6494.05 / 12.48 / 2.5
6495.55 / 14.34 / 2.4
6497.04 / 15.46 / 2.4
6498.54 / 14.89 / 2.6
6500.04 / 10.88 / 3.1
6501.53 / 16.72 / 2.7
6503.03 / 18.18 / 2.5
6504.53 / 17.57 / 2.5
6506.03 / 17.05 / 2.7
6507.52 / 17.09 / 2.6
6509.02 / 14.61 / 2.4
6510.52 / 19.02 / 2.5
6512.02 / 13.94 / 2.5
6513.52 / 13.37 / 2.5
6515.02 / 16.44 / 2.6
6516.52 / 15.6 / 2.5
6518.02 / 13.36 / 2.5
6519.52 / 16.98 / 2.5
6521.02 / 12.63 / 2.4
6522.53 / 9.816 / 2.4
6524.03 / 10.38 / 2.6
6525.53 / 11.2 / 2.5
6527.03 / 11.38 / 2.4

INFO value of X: 1.0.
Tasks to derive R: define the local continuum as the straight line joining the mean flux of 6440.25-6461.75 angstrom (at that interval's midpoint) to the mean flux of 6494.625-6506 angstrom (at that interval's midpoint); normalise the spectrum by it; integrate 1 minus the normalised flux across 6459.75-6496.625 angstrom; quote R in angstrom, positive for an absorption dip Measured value 3.00 angstrom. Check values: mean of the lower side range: 14.4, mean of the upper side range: 15.5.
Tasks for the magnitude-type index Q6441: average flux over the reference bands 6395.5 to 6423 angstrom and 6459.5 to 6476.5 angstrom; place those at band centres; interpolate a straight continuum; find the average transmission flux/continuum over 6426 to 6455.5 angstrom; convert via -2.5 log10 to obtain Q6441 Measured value -0.04 mag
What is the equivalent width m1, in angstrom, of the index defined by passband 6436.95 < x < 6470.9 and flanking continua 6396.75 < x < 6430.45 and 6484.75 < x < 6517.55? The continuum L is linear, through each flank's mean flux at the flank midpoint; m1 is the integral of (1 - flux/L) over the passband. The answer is 1.1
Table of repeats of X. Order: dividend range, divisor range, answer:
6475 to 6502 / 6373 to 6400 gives 0.94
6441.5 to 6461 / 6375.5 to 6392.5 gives 0.94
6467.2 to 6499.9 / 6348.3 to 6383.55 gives 0.87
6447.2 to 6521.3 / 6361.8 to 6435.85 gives 0.95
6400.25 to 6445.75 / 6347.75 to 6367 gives 0.96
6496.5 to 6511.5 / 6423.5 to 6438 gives 1.06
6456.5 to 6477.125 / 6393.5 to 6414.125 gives 0.98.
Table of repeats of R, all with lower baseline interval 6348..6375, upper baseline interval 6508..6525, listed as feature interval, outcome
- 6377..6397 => 0.7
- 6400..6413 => 0.4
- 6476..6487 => 0.6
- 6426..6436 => 0.1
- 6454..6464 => 0.8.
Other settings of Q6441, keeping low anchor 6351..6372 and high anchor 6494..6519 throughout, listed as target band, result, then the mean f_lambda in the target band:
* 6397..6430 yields 0.042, 15.4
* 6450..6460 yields 0.162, 13.6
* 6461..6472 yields 0.110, 14.2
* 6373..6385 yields 0.159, 14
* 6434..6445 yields 0.023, 15.5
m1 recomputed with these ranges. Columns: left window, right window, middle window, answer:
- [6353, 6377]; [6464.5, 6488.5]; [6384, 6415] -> 0.14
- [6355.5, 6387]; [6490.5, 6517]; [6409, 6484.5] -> 2.50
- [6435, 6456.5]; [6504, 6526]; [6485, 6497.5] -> 0.97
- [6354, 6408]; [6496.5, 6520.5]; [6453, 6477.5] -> 2.51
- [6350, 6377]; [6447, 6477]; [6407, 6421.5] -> -0.38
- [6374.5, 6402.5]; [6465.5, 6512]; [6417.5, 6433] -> -1.20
